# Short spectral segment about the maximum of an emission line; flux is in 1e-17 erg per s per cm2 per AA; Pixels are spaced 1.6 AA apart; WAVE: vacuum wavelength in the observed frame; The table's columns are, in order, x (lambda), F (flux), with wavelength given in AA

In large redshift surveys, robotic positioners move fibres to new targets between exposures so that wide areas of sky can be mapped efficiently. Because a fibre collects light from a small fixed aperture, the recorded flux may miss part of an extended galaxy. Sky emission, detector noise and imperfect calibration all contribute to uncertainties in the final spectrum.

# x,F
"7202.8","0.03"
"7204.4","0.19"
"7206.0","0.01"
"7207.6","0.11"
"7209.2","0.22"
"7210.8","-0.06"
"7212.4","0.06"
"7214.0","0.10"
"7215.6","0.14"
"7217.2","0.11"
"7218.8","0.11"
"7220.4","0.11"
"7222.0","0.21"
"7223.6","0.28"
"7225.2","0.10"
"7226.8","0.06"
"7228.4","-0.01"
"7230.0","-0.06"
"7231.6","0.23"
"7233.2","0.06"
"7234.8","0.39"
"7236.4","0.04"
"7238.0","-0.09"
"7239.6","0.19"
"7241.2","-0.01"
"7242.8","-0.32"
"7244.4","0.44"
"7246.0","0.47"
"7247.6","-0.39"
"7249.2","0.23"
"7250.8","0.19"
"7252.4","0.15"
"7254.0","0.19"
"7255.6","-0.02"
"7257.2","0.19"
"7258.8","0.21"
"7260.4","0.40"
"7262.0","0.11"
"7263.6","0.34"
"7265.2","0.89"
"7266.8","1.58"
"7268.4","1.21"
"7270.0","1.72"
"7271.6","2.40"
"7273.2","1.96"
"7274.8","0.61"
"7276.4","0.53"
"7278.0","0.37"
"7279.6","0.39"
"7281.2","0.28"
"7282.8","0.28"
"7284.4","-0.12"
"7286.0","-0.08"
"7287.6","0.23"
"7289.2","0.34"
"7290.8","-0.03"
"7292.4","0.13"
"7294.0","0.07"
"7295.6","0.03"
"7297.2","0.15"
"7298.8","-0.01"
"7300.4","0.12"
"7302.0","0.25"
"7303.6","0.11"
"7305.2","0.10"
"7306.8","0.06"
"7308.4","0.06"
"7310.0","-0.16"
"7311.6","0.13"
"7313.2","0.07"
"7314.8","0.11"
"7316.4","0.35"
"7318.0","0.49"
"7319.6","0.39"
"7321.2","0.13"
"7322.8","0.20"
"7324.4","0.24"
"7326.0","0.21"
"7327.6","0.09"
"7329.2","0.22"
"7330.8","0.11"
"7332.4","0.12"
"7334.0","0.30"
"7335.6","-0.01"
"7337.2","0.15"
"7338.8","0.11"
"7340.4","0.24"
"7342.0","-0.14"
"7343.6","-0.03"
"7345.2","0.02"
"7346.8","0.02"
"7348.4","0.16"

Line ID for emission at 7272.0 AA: [O II]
